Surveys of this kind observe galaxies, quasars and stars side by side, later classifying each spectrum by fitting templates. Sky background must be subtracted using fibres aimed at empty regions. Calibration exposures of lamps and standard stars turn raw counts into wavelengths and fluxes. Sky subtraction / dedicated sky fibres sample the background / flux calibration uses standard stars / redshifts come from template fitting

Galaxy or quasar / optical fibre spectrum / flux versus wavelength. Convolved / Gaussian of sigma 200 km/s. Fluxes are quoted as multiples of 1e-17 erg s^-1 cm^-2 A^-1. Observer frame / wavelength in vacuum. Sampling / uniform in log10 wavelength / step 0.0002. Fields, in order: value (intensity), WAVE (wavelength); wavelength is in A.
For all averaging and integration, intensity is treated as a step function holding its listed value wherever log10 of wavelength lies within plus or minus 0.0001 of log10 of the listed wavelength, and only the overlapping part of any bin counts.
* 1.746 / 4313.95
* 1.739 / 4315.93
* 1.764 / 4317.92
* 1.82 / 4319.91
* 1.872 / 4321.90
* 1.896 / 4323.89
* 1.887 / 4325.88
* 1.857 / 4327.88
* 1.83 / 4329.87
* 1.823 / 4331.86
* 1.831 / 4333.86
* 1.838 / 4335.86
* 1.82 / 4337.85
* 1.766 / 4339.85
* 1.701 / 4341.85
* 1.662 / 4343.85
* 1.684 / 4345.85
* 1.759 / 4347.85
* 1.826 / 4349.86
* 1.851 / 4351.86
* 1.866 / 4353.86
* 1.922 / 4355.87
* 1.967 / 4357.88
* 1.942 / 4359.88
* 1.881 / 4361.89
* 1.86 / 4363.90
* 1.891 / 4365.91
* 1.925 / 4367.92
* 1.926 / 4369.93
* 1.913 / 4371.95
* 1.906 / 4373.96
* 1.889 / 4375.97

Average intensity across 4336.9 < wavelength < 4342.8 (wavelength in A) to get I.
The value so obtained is 1.76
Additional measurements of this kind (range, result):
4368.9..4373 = 1.92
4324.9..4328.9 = 1.87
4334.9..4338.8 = 1.83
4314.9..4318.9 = 1.75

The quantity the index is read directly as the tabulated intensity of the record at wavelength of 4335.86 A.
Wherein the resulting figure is 1.838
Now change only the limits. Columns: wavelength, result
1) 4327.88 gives 1.857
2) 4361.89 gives 1.881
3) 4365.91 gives 1.891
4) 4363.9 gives 1.86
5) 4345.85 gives 1.684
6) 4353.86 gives 1.866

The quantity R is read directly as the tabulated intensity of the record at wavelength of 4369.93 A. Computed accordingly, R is 1.926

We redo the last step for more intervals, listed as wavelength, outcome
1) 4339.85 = 1.766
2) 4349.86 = 1.826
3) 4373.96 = 1.906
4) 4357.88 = 1.967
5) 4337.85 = 1.82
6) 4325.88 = 1.887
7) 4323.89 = 1.896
